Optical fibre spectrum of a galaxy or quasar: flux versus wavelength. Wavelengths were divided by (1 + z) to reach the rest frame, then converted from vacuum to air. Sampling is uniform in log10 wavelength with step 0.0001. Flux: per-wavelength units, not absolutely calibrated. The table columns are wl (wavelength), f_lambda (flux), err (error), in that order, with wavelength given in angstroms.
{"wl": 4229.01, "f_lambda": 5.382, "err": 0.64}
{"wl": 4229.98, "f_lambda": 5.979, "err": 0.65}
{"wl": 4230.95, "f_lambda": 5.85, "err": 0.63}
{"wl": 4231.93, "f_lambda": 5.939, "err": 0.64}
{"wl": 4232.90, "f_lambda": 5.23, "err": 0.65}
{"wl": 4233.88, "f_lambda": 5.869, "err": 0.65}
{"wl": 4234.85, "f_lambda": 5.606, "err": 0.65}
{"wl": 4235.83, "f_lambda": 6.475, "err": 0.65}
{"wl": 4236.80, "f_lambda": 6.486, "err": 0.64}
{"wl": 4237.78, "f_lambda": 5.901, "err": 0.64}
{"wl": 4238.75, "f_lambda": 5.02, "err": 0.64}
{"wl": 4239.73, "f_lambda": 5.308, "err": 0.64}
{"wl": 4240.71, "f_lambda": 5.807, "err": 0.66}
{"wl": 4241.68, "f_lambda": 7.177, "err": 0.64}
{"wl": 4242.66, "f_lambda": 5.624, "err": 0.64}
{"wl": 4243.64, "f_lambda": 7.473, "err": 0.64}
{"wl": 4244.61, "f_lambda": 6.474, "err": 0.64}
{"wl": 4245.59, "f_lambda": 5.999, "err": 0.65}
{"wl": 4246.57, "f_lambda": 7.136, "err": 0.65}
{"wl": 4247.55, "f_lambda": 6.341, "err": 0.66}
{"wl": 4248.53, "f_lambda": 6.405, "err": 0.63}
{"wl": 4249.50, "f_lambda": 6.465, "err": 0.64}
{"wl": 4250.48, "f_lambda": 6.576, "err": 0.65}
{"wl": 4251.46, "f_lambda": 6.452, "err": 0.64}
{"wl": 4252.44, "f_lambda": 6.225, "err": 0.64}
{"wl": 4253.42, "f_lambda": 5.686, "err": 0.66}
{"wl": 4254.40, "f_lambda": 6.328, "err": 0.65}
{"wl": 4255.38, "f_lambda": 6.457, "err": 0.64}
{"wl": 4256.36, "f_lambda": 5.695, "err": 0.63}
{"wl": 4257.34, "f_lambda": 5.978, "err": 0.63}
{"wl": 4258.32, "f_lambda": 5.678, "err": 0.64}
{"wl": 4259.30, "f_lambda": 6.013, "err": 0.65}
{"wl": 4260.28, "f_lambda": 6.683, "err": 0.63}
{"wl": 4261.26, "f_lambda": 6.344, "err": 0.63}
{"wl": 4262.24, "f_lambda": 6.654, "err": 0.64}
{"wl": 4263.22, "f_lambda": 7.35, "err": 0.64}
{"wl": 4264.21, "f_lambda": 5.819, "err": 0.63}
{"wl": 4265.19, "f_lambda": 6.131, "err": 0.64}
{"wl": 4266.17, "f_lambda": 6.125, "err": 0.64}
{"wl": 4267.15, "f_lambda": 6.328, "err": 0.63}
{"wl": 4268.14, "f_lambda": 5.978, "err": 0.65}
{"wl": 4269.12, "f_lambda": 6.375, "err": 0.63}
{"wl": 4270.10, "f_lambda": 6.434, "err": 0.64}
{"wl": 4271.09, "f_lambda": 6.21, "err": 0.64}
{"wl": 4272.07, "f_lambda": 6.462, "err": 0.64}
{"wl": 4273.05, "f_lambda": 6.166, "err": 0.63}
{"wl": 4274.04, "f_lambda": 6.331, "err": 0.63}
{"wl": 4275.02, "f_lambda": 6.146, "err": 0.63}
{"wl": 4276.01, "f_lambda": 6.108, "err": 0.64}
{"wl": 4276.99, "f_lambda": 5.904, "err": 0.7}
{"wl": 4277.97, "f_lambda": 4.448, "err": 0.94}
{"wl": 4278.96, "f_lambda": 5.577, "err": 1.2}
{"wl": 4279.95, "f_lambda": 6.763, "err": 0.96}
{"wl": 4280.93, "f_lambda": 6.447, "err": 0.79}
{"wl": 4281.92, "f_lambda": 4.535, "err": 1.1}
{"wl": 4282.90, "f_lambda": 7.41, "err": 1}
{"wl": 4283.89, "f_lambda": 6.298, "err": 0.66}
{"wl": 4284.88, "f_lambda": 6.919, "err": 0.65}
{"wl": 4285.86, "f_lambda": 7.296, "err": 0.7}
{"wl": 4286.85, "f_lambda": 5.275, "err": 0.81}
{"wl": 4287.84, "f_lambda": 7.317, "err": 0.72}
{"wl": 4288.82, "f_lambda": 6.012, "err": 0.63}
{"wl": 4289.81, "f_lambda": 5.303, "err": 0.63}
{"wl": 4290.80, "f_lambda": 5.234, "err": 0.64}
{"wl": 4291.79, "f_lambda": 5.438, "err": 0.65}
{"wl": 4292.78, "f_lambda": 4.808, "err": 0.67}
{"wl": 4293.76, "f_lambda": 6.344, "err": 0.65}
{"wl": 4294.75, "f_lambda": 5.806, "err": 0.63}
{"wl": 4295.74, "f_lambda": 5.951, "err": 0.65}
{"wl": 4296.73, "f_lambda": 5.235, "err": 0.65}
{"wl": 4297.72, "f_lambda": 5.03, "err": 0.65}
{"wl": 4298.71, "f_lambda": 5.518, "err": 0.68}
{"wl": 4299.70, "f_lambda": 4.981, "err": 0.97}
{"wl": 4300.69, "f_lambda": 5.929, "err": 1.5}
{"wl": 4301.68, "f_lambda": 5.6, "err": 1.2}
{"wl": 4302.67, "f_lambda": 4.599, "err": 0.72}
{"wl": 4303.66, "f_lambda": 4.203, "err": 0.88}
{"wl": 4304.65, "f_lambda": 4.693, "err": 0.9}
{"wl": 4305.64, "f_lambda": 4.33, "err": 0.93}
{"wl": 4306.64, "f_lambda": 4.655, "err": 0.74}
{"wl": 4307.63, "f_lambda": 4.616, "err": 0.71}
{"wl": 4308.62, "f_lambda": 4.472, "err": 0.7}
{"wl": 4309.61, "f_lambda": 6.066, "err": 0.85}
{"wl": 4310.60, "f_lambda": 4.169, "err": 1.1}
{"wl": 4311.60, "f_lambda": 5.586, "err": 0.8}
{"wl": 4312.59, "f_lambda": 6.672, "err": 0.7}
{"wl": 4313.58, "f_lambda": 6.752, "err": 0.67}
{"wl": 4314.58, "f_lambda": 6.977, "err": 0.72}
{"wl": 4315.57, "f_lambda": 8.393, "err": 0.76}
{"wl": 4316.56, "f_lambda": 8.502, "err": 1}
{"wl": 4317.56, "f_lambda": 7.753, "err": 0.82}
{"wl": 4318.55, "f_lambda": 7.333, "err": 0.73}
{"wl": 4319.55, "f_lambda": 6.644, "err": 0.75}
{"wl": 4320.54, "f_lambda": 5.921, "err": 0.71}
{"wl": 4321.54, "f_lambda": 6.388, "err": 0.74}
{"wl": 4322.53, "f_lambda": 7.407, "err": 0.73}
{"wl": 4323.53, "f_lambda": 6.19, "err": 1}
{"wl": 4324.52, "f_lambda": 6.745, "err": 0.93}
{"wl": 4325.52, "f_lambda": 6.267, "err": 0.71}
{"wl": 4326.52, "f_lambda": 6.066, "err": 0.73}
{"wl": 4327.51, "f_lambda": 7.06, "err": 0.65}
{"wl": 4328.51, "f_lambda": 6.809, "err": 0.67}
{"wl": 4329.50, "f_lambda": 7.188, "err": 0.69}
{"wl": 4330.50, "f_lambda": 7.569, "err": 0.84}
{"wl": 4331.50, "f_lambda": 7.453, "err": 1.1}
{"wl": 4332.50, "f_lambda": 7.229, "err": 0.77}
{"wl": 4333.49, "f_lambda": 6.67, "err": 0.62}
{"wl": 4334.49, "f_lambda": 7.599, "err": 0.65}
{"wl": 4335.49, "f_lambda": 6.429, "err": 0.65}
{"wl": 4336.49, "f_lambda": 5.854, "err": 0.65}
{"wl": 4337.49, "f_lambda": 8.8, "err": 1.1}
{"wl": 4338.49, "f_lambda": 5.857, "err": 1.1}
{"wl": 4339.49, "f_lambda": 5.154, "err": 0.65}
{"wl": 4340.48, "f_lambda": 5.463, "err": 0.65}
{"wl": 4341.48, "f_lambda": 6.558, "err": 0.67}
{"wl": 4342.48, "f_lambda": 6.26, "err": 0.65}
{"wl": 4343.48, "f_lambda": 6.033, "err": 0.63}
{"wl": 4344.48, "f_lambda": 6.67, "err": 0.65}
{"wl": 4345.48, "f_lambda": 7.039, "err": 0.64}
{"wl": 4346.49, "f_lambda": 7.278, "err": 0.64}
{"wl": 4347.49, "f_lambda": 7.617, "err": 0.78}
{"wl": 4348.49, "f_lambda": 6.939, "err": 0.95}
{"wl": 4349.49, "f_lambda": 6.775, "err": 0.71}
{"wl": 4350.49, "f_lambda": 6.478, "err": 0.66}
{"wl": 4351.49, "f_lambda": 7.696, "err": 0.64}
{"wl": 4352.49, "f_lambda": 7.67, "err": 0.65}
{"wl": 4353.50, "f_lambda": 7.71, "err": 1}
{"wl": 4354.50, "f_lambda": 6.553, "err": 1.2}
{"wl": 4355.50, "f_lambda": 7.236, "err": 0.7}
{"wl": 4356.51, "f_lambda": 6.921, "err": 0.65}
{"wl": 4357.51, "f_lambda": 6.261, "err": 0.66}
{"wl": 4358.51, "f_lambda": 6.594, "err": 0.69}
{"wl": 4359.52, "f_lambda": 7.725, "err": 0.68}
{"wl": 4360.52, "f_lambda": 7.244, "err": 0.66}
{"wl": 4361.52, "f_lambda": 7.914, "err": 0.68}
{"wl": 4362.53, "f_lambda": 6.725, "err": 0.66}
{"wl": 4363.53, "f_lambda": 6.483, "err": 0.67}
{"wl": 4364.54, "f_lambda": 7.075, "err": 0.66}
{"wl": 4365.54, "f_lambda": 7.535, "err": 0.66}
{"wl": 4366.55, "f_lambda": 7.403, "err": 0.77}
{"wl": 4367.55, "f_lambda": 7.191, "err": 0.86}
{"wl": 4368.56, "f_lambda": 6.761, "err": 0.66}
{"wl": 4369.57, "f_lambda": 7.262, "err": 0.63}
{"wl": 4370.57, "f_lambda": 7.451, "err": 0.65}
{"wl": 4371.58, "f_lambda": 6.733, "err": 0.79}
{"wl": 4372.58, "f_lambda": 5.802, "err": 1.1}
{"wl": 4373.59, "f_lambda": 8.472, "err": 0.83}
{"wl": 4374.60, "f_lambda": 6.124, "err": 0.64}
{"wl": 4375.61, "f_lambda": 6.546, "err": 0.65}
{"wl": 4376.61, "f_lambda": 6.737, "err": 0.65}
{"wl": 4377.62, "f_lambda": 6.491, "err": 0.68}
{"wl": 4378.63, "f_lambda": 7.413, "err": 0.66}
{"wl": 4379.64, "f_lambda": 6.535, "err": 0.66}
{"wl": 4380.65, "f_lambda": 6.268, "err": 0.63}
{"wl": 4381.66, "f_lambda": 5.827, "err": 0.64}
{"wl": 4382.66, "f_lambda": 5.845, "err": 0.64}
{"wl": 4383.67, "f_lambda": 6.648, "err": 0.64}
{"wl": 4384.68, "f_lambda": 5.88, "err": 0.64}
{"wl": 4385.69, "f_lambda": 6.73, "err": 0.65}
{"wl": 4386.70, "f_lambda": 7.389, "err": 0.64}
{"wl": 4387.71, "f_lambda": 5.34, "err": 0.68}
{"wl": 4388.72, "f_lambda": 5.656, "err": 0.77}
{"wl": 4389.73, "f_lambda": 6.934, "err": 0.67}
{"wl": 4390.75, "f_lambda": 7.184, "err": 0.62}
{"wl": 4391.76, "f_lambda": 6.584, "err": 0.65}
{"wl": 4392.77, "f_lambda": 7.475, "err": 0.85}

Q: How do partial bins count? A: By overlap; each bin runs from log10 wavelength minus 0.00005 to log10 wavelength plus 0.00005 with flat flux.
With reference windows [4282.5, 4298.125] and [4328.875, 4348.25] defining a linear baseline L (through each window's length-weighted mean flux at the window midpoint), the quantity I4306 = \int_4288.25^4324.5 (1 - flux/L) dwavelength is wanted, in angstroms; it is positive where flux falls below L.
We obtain 2.42 angstroms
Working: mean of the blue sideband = 5.98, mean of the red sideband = 6.78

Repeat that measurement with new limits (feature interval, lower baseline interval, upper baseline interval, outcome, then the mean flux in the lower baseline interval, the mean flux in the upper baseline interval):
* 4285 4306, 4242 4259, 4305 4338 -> 3.10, 6.3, 6.55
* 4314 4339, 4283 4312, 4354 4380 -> -3.77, 5.46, 6.97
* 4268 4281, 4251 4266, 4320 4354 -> 0.52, 6.23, 6.79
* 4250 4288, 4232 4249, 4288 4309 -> -3.63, 6.13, 5.22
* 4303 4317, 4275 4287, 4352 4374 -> 1.68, 6.11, 7.12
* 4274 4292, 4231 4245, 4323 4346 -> 0.77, 6.02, 6.65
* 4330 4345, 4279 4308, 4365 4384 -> -0.94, 5.61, 6.8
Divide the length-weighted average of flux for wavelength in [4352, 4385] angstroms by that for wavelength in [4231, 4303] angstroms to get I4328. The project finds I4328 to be 1.1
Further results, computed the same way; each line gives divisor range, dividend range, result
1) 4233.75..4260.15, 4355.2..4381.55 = 1.12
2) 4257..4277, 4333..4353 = 1.08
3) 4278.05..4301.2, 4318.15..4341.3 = 1.14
